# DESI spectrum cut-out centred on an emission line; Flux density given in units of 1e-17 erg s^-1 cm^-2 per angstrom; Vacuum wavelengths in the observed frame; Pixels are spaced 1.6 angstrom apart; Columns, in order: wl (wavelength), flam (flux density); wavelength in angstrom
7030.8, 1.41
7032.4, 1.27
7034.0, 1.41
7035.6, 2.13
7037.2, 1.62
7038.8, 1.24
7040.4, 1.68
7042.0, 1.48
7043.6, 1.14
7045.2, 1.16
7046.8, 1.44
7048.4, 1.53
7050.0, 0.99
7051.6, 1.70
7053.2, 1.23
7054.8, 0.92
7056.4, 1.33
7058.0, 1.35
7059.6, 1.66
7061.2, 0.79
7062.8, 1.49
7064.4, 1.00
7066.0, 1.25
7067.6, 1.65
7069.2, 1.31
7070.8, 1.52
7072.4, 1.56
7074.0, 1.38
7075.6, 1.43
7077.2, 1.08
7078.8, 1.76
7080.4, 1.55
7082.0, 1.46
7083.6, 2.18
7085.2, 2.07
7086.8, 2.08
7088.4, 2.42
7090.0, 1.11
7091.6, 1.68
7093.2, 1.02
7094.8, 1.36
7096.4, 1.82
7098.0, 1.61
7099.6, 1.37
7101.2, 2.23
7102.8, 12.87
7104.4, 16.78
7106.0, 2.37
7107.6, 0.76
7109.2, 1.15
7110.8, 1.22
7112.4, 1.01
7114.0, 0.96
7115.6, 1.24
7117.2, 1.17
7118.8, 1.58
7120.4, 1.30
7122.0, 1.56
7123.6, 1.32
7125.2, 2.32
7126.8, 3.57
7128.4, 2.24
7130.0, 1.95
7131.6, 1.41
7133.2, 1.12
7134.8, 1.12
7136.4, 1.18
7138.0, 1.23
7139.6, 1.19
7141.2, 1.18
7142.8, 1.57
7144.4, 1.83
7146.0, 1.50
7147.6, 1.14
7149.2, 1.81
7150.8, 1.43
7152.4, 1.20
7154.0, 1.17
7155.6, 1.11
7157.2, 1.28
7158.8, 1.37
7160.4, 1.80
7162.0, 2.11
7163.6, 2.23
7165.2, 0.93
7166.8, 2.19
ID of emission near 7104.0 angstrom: H-alpha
